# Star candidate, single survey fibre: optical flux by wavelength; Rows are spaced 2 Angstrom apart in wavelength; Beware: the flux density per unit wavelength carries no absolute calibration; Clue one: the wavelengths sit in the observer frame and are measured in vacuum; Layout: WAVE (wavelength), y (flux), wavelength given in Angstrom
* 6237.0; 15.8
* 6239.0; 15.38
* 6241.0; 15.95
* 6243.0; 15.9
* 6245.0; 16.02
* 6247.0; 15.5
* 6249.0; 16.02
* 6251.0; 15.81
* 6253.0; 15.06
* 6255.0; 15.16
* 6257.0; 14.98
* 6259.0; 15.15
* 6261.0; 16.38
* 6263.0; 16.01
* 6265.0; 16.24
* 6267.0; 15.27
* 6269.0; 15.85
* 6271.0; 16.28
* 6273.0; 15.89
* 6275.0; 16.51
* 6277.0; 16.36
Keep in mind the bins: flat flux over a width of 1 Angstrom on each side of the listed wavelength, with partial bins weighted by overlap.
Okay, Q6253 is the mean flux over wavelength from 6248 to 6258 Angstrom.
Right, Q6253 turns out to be 15.4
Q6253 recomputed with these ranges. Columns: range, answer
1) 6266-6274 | 15.8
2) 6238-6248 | 15.8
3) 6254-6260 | 15.1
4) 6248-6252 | 15.9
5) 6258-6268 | 15.8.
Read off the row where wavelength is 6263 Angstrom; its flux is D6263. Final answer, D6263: 16.01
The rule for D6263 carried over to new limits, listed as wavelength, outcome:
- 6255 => 15.16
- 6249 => 16.02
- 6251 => 15.81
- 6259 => 15.15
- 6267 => 15.27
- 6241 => 15.95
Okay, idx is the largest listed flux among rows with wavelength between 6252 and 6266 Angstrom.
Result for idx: 16.38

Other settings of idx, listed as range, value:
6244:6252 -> 16.02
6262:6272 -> 16.28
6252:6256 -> 15.16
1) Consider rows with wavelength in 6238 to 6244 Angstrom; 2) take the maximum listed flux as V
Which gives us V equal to 15.95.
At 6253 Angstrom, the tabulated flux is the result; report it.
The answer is 15.06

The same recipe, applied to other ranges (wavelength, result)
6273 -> 15.89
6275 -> 16.51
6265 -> 16.24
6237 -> 15.8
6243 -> 15.9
